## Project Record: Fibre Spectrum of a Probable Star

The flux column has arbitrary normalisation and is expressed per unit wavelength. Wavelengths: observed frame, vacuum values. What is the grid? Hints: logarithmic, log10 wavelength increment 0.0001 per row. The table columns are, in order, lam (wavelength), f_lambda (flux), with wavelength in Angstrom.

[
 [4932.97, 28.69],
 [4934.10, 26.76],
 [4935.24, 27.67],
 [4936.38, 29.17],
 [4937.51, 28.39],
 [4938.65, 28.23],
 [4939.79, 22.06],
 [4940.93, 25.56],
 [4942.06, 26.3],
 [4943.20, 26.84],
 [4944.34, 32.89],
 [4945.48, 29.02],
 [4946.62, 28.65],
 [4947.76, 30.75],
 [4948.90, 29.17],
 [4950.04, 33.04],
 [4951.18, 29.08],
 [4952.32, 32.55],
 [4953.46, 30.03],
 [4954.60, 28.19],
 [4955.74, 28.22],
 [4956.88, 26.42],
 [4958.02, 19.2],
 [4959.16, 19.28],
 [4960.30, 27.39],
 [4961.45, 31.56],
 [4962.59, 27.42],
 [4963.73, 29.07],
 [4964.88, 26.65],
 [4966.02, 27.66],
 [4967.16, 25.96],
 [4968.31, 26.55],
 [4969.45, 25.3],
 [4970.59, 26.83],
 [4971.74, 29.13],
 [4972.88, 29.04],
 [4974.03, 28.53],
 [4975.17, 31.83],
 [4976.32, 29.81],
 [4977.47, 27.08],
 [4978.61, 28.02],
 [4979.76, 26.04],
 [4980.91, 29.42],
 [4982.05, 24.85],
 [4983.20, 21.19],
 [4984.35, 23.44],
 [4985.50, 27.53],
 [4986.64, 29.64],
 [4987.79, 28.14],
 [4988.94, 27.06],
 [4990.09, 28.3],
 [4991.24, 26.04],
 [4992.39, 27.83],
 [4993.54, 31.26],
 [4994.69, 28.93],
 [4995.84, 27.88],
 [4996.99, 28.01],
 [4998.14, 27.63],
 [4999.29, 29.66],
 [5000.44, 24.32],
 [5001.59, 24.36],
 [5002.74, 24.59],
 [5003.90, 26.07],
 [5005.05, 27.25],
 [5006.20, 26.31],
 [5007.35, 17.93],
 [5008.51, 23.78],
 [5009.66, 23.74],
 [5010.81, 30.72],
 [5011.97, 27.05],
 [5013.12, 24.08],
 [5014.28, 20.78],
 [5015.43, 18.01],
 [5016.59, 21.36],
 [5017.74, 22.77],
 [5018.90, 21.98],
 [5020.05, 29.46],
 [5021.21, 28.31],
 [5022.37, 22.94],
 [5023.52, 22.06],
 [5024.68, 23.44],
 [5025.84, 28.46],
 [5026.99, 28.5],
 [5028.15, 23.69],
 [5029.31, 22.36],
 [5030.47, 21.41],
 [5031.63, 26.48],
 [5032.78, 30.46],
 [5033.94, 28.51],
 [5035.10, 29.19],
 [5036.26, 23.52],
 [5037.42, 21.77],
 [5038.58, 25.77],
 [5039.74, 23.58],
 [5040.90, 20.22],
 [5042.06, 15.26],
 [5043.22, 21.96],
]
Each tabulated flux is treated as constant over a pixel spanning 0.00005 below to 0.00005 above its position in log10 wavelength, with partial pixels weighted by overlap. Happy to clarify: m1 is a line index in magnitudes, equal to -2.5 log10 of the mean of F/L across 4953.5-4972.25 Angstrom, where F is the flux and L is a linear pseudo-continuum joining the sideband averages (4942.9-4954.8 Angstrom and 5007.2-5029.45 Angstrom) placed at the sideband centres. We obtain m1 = 0.09 mag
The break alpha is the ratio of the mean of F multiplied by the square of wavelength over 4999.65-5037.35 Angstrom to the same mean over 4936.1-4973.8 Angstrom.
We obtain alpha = 0.92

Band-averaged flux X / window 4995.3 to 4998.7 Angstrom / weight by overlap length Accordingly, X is 27.9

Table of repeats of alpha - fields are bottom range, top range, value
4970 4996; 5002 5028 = 0.90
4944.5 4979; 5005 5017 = 0.86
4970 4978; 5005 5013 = 0.88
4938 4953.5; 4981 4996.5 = 0.96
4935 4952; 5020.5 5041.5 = 0.91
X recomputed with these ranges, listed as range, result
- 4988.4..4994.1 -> 28.1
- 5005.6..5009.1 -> 22.7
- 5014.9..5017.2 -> 19.8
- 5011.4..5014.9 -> 23.9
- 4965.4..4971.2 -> 26.5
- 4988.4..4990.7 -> 27.6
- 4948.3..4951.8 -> 30.5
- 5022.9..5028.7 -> 25.2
